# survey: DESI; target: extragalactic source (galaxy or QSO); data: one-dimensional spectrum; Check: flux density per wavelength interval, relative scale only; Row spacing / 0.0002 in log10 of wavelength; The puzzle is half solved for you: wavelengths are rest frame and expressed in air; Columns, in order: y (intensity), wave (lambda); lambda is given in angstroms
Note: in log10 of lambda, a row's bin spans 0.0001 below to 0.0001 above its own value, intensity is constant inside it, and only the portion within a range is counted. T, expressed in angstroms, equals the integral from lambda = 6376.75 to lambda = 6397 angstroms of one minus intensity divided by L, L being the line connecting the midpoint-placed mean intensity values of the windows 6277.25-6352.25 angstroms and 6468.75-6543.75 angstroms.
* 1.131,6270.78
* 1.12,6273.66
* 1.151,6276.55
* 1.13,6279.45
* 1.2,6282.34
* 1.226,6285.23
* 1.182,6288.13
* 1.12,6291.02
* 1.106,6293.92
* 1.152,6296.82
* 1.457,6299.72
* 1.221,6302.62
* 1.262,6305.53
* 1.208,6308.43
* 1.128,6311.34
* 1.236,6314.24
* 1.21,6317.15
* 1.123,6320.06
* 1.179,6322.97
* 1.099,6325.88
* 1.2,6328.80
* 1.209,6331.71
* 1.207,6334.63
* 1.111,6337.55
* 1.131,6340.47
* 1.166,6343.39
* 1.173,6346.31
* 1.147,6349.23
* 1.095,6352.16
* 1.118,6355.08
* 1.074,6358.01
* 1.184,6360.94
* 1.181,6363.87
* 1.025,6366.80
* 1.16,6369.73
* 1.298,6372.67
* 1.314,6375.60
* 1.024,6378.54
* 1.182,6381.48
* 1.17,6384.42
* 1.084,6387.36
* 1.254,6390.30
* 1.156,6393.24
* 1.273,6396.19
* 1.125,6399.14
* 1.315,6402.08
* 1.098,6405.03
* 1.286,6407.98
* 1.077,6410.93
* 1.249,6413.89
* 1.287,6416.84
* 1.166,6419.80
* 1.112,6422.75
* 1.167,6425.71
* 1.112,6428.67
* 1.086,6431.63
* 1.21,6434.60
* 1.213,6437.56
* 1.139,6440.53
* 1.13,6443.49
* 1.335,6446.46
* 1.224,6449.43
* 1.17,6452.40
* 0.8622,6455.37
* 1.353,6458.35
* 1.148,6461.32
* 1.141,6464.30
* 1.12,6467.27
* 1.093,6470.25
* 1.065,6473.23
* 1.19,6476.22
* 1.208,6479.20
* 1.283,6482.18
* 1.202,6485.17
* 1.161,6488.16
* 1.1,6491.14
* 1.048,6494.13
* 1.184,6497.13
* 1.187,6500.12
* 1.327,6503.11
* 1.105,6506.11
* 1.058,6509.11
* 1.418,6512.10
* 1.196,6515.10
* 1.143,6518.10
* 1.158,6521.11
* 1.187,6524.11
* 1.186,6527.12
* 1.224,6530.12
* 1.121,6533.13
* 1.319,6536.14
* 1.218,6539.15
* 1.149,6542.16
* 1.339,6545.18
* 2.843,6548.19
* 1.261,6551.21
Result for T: 0.3 angstroms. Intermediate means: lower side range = 1.18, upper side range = 1.18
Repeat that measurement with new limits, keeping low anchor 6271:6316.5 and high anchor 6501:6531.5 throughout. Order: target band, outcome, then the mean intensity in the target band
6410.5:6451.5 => 0.5 angstroms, 1.18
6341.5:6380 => 1.4 angstroms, 1.15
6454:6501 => 2.0 angstroms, 1.15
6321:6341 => 0.5 angstroms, 1.16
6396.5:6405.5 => 0.0 angstroms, 1.2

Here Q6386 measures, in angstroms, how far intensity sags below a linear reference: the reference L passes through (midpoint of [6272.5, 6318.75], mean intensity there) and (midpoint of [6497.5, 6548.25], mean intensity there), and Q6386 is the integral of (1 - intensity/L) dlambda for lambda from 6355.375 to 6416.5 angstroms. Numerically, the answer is 2.1 angstroms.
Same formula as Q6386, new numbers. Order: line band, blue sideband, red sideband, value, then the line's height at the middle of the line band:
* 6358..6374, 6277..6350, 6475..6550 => 0.6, 1.2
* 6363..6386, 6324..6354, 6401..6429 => 0.0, 1.17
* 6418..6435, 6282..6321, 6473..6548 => 1.0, 1.21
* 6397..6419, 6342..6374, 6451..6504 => -1.1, 1.15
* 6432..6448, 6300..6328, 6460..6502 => -0.5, 1.16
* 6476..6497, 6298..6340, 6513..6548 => 1.4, 1.25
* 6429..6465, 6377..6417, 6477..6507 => 0.5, 1.18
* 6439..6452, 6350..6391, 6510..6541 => -0.2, 1.18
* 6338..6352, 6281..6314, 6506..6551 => 1.0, 1.23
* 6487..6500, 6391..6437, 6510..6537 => 0.8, 1.2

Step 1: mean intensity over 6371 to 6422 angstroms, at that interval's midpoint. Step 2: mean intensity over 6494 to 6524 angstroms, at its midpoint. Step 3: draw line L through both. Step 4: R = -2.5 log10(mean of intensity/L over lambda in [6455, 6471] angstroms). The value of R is 0.05 mag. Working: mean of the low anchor 1.2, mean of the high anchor 1.19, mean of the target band 1.14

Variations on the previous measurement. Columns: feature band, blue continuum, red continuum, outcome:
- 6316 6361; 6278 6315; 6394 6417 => 0.050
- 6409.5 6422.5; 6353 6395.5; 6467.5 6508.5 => -0.025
